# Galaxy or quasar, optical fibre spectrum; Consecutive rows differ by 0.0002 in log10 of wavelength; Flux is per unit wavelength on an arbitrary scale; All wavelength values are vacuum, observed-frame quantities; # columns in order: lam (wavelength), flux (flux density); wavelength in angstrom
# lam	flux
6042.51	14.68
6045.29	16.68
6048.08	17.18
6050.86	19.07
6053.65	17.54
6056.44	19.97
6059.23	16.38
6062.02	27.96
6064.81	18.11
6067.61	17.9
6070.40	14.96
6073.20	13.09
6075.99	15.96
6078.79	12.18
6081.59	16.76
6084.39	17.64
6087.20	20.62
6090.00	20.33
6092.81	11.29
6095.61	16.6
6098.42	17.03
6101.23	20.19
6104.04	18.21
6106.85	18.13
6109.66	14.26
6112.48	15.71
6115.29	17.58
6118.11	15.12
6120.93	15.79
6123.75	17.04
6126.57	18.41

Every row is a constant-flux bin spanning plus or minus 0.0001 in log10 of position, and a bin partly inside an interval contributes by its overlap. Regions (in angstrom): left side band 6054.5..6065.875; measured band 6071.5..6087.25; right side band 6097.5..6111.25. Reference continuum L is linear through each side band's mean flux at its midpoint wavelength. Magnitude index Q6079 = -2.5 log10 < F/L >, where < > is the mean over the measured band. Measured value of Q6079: 0.22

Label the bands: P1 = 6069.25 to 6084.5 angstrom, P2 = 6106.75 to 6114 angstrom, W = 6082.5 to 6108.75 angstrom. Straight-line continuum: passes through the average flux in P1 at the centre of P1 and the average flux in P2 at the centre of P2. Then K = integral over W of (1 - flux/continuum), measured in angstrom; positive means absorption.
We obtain -4.0 angstrom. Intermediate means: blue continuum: 14.9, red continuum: 15.7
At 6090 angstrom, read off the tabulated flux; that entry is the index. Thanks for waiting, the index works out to 20.33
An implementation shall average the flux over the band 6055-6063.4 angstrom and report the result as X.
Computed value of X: 21.4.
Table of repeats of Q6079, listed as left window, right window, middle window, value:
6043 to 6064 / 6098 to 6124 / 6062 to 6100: 0.08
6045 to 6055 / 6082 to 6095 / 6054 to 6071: -0.10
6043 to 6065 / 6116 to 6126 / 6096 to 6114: -0.02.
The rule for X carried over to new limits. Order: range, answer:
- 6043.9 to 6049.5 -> 16.9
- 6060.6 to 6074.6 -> 18.4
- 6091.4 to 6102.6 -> 16.3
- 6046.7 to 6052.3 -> 18.1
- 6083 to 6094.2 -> 17.5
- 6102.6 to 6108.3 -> 18.2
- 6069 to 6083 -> 14.6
